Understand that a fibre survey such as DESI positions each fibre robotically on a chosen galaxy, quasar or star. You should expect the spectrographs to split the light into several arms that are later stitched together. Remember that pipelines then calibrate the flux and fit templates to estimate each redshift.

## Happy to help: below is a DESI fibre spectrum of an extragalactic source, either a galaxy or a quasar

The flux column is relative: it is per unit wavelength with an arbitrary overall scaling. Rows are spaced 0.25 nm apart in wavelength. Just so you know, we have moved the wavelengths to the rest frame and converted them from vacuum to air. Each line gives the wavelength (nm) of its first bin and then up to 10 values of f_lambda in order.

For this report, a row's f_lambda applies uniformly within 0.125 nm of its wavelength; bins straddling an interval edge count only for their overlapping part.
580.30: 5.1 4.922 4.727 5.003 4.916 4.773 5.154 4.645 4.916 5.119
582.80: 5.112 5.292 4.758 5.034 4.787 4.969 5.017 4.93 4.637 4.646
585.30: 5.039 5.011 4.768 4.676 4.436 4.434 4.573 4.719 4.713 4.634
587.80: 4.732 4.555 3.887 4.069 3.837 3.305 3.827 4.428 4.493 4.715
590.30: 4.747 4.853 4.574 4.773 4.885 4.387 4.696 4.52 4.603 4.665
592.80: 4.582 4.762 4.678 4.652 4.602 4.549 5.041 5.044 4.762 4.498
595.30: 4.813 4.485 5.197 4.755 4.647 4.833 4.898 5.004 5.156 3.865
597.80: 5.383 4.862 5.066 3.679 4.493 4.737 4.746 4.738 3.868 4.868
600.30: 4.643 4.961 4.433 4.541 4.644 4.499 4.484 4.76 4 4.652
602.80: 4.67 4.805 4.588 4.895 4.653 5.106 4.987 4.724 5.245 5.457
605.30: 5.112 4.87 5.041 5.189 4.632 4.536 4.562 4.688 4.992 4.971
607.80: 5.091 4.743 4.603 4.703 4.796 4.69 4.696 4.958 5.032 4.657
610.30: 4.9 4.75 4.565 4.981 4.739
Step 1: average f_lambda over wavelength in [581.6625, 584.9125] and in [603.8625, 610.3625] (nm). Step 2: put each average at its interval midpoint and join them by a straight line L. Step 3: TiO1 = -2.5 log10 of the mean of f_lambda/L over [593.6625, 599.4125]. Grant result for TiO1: 0.04 mag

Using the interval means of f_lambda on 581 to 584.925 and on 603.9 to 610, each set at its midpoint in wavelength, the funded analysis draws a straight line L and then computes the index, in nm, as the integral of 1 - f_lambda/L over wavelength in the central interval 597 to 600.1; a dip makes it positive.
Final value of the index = 0.17 nm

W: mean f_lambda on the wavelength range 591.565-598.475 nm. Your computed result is 4.75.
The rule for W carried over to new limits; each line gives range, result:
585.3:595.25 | 4.56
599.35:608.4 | 4.76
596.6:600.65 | 4.69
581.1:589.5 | 4.67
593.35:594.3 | 4.66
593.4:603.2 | 4.67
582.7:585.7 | 4.93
